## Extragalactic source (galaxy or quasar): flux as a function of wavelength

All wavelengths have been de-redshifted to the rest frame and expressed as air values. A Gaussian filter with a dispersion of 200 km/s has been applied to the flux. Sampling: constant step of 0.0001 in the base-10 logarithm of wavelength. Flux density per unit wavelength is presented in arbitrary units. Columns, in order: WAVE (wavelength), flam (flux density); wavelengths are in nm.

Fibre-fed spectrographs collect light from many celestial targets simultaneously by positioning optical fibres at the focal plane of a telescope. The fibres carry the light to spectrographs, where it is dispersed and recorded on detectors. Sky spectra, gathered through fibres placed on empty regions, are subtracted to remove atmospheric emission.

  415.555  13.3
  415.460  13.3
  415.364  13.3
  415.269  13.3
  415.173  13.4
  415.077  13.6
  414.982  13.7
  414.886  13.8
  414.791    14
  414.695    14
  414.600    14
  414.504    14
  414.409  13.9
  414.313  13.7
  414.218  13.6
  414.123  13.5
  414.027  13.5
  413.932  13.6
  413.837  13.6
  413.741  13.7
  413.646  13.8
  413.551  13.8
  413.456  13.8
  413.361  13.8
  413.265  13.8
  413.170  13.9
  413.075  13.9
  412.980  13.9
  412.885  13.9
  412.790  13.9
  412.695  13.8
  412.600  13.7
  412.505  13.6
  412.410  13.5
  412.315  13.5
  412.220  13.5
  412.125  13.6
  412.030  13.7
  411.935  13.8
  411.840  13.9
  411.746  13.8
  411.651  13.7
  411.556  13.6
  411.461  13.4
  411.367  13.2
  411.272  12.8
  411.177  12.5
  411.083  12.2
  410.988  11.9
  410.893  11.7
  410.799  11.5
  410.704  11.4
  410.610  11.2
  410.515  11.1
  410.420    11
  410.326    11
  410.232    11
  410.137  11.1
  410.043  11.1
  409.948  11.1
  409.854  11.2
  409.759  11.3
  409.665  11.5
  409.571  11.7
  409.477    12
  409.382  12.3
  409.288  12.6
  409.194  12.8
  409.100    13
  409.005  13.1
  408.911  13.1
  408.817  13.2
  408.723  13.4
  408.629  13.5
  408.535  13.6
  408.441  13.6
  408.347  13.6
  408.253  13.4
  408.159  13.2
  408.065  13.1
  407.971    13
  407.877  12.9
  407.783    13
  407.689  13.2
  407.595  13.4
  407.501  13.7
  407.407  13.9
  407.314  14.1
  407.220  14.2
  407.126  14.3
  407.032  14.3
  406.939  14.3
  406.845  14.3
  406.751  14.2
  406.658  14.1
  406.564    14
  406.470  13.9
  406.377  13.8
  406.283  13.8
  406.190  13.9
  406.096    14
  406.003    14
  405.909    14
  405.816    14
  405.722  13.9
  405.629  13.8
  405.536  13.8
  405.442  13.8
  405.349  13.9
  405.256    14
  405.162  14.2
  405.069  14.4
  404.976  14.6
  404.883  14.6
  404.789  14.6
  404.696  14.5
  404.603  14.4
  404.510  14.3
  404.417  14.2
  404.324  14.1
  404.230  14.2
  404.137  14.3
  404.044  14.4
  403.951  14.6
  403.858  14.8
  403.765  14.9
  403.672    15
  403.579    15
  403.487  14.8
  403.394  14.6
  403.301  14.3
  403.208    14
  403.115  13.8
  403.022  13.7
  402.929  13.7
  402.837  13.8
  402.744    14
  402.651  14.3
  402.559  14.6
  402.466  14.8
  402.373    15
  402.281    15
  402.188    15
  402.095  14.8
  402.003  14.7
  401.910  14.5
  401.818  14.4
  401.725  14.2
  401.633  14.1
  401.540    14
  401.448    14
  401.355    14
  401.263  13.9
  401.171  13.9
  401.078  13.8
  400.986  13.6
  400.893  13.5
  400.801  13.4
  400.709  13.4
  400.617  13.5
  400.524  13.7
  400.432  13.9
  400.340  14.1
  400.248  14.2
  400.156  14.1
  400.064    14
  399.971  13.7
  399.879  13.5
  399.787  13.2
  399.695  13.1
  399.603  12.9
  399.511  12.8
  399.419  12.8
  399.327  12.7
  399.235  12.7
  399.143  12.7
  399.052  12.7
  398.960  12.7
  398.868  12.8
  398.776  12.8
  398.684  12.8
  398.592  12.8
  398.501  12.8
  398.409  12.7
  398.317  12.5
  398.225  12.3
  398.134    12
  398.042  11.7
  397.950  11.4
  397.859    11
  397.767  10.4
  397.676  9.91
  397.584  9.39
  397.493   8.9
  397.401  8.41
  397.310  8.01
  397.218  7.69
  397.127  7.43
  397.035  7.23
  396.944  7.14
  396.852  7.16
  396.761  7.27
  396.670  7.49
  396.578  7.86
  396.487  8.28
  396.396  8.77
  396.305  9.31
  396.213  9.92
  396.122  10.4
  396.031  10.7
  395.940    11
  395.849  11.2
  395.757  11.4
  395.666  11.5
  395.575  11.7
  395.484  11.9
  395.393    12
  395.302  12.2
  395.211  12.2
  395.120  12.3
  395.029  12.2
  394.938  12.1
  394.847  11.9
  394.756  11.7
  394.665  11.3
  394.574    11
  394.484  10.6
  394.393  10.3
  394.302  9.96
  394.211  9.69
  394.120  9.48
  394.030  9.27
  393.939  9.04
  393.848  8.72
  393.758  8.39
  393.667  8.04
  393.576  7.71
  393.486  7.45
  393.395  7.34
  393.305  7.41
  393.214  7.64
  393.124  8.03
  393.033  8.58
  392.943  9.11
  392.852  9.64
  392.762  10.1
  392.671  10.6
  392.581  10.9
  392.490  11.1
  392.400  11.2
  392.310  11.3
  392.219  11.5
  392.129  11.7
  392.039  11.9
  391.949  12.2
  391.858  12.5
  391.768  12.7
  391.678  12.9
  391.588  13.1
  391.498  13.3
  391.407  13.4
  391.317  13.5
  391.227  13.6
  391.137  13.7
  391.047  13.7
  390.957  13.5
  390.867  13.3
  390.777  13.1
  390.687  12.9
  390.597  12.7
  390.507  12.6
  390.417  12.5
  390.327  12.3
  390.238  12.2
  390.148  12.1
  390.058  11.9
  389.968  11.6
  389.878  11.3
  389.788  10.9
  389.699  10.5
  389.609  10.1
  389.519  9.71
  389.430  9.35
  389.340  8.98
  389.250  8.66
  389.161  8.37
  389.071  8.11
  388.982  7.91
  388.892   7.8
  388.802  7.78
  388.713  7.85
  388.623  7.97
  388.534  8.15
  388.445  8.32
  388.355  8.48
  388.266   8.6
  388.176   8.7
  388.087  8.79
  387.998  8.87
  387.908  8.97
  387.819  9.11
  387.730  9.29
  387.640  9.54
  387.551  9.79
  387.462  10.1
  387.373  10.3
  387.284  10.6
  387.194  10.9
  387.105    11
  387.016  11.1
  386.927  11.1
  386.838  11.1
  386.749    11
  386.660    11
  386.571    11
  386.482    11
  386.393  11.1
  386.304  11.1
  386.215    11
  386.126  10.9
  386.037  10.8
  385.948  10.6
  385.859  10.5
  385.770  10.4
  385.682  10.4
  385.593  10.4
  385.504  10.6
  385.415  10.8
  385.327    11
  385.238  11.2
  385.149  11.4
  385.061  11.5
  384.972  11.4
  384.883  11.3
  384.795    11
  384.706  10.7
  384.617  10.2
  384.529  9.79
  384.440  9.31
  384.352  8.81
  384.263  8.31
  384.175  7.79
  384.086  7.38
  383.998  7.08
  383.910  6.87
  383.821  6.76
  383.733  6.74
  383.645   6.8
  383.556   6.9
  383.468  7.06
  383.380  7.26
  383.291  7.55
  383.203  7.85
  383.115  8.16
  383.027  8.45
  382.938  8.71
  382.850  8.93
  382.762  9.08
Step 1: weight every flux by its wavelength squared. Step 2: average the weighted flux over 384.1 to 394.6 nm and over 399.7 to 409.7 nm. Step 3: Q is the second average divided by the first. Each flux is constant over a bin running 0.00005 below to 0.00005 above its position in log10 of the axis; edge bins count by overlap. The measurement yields 1.44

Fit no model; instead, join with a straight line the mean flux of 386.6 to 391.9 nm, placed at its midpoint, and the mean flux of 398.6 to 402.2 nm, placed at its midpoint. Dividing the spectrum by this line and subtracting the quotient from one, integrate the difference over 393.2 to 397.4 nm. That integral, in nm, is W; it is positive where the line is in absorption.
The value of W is 0.90 nm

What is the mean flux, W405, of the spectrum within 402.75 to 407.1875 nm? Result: 14.2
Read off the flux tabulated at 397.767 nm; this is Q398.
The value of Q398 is 10.4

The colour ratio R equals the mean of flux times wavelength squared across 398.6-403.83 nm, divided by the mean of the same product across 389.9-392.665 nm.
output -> 1.17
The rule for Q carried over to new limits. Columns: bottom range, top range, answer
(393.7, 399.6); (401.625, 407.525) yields 1.39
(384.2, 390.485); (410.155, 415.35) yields 1.48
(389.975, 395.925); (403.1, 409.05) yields 1.34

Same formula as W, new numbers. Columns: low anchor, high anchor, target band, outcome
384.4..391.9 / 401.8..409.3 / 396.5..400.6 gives 0.435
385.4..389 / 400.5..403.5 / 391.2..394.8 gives 0.336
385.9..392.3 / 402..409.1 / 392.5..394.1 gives 0.395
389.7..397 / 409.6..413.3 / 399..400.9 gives -0.309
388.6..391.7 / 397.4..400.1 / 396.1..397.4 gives 0.419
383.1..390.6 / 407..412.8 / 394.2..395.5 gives -0.077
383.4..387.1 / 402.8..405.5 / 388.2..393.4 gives 0.209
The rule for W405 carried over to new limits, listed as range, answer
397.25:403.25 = 13.1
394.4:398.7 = 10.4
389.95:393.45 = 11.6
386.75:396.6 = 10.5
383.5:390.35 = 9.77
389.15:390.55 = 10.9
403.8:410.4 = 13.4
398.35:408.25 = 13.9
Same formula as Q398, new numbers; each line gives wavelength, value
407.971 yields 13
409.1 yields 13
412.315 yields 13.5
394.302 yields 9.96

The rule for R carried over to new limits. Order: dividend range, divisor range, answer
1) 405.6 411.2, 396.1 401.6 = 1.16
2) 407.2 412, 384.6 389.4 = 1.42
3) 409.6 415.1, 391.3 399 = 1.36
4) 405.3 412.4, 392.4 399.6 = 1.34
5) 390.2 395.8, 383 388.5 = 1.20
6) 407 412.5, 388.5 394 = 1.32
